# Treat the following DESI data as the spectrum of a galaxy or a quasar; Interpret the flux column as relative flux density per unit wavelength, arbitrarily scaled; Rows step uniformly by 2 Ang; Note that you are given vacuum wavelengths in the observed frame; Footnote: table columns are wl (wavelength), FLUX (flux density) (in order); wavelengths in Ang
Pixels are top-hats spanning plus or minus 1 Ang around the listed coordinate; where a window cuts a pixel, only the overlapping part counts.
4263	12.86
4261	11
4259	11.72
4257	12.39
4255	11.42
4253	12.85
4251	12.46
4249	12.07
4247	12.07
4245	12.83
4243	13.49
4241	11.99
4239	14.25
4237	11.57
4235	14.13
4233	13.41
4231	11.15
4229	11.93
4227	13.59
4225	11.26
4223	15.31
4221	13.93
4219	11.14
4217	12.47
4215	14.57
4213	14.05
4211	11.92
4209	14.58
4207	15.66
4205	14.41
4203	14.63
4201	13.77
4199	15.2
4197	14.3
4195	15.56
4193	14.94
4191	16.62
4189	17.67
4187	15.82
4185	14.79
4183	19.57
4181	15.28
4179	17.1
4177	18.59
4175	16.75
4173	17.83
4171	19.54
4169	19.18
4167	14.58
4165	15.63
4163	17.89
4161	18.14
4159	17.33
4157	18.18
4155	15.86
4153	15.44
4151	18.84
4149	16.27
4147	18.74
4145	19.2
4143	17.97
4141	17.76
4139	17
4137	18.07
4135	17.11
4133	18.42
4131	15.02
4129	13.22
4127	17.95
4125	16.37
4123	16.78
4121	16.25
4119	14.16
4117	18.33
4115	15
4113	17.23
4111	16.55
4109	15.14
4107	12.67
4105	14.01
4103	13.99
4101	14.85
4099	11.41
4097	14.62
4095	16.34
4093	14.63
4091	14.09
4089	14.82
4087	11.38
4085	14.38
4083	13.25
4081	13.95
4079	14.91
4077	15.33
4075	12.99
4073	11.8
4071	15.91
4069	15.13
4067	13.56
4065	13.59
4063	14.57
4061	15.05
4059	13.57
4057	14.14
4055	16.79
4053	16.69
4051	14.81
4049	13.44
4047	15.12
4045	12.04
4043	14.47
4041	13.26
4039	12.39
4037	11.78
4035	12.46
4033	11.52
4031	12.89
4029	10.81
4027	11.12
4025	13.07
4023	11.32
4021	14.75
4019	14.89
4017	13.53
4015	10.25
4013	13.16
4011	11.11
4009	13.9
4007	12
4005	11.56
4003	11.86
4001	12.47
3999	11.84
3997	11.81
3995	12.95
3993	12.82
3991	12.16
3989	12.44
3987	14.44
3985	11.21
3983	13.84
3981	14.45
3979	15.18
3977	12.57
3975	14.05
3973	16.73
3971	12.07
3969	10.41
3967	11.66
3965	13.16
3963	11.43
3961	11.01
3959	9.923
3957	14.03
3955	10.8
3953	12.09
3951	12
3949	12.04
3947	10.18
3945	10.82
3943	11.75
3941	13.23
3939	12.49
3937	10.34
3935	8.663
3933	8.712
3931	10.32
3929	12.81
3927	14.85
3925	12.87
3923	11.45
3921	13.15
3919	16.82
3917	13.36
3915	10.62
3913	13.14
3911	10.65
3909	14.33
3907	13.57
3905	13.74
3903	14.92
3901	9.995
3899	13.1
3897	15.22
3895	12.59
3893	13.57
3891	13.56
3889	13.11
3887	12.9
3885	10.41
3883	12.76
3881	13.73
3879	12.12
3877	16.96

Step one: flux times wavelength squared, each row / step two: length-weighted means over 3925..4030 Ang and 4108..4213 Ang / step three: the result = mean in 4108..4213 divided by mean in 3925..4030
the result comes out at 1.47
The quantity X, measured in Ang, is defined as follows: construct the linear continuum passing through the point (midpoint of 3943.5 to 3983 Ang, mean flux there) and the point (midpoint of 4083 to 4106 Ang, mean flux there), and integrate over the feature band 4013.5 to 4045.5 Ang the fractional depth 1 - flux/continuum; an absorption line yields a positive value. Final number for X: 1.6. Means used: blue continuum 12.4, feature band 12.6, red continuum 14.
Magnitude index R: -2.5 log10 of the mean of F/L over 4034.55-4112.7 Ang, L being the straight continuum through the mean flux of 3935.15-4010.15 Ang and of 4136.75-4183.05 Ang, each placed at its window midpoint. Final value 0.07 mag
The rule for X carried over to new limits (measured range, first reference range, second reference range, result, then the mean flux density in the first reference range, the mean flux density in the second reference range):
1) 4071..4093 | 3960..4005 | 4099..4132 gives 1.3 Ang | 12.7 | 15.3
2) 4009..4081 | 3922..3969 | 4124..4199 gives 2.9 Ang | 11.6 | 17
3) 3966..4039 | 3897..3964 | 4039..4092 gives 3.1 Ang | 12.1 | 14.2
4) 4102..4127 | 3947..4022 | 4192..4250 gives -4.9 Ang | 12.6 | 13.5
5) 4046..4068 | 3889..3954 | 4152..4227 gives -1.0 Ang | 12.4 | 15.6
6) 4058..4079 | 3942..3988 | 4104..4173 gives 1.2 Ang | 12.4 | 16.8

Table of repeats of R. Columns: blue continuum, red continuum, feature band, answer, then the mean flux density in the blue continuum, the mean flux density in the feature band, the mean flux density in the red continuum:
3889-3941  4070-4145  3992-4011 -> 0.13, 12.6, 12.3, 15.3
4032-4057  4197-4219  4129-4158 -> -0.24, 13.7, 17.3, 14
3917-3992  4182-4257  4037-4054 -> -0.09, 12.3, 13.9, 13.8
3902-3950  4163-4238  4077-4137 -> -0.08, 12.3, 15.1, 15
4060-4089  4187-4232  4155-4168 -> -0.20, 14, 16.9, 14.1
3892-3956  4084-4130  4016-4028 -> 0.05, 12.3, 13.1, 15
